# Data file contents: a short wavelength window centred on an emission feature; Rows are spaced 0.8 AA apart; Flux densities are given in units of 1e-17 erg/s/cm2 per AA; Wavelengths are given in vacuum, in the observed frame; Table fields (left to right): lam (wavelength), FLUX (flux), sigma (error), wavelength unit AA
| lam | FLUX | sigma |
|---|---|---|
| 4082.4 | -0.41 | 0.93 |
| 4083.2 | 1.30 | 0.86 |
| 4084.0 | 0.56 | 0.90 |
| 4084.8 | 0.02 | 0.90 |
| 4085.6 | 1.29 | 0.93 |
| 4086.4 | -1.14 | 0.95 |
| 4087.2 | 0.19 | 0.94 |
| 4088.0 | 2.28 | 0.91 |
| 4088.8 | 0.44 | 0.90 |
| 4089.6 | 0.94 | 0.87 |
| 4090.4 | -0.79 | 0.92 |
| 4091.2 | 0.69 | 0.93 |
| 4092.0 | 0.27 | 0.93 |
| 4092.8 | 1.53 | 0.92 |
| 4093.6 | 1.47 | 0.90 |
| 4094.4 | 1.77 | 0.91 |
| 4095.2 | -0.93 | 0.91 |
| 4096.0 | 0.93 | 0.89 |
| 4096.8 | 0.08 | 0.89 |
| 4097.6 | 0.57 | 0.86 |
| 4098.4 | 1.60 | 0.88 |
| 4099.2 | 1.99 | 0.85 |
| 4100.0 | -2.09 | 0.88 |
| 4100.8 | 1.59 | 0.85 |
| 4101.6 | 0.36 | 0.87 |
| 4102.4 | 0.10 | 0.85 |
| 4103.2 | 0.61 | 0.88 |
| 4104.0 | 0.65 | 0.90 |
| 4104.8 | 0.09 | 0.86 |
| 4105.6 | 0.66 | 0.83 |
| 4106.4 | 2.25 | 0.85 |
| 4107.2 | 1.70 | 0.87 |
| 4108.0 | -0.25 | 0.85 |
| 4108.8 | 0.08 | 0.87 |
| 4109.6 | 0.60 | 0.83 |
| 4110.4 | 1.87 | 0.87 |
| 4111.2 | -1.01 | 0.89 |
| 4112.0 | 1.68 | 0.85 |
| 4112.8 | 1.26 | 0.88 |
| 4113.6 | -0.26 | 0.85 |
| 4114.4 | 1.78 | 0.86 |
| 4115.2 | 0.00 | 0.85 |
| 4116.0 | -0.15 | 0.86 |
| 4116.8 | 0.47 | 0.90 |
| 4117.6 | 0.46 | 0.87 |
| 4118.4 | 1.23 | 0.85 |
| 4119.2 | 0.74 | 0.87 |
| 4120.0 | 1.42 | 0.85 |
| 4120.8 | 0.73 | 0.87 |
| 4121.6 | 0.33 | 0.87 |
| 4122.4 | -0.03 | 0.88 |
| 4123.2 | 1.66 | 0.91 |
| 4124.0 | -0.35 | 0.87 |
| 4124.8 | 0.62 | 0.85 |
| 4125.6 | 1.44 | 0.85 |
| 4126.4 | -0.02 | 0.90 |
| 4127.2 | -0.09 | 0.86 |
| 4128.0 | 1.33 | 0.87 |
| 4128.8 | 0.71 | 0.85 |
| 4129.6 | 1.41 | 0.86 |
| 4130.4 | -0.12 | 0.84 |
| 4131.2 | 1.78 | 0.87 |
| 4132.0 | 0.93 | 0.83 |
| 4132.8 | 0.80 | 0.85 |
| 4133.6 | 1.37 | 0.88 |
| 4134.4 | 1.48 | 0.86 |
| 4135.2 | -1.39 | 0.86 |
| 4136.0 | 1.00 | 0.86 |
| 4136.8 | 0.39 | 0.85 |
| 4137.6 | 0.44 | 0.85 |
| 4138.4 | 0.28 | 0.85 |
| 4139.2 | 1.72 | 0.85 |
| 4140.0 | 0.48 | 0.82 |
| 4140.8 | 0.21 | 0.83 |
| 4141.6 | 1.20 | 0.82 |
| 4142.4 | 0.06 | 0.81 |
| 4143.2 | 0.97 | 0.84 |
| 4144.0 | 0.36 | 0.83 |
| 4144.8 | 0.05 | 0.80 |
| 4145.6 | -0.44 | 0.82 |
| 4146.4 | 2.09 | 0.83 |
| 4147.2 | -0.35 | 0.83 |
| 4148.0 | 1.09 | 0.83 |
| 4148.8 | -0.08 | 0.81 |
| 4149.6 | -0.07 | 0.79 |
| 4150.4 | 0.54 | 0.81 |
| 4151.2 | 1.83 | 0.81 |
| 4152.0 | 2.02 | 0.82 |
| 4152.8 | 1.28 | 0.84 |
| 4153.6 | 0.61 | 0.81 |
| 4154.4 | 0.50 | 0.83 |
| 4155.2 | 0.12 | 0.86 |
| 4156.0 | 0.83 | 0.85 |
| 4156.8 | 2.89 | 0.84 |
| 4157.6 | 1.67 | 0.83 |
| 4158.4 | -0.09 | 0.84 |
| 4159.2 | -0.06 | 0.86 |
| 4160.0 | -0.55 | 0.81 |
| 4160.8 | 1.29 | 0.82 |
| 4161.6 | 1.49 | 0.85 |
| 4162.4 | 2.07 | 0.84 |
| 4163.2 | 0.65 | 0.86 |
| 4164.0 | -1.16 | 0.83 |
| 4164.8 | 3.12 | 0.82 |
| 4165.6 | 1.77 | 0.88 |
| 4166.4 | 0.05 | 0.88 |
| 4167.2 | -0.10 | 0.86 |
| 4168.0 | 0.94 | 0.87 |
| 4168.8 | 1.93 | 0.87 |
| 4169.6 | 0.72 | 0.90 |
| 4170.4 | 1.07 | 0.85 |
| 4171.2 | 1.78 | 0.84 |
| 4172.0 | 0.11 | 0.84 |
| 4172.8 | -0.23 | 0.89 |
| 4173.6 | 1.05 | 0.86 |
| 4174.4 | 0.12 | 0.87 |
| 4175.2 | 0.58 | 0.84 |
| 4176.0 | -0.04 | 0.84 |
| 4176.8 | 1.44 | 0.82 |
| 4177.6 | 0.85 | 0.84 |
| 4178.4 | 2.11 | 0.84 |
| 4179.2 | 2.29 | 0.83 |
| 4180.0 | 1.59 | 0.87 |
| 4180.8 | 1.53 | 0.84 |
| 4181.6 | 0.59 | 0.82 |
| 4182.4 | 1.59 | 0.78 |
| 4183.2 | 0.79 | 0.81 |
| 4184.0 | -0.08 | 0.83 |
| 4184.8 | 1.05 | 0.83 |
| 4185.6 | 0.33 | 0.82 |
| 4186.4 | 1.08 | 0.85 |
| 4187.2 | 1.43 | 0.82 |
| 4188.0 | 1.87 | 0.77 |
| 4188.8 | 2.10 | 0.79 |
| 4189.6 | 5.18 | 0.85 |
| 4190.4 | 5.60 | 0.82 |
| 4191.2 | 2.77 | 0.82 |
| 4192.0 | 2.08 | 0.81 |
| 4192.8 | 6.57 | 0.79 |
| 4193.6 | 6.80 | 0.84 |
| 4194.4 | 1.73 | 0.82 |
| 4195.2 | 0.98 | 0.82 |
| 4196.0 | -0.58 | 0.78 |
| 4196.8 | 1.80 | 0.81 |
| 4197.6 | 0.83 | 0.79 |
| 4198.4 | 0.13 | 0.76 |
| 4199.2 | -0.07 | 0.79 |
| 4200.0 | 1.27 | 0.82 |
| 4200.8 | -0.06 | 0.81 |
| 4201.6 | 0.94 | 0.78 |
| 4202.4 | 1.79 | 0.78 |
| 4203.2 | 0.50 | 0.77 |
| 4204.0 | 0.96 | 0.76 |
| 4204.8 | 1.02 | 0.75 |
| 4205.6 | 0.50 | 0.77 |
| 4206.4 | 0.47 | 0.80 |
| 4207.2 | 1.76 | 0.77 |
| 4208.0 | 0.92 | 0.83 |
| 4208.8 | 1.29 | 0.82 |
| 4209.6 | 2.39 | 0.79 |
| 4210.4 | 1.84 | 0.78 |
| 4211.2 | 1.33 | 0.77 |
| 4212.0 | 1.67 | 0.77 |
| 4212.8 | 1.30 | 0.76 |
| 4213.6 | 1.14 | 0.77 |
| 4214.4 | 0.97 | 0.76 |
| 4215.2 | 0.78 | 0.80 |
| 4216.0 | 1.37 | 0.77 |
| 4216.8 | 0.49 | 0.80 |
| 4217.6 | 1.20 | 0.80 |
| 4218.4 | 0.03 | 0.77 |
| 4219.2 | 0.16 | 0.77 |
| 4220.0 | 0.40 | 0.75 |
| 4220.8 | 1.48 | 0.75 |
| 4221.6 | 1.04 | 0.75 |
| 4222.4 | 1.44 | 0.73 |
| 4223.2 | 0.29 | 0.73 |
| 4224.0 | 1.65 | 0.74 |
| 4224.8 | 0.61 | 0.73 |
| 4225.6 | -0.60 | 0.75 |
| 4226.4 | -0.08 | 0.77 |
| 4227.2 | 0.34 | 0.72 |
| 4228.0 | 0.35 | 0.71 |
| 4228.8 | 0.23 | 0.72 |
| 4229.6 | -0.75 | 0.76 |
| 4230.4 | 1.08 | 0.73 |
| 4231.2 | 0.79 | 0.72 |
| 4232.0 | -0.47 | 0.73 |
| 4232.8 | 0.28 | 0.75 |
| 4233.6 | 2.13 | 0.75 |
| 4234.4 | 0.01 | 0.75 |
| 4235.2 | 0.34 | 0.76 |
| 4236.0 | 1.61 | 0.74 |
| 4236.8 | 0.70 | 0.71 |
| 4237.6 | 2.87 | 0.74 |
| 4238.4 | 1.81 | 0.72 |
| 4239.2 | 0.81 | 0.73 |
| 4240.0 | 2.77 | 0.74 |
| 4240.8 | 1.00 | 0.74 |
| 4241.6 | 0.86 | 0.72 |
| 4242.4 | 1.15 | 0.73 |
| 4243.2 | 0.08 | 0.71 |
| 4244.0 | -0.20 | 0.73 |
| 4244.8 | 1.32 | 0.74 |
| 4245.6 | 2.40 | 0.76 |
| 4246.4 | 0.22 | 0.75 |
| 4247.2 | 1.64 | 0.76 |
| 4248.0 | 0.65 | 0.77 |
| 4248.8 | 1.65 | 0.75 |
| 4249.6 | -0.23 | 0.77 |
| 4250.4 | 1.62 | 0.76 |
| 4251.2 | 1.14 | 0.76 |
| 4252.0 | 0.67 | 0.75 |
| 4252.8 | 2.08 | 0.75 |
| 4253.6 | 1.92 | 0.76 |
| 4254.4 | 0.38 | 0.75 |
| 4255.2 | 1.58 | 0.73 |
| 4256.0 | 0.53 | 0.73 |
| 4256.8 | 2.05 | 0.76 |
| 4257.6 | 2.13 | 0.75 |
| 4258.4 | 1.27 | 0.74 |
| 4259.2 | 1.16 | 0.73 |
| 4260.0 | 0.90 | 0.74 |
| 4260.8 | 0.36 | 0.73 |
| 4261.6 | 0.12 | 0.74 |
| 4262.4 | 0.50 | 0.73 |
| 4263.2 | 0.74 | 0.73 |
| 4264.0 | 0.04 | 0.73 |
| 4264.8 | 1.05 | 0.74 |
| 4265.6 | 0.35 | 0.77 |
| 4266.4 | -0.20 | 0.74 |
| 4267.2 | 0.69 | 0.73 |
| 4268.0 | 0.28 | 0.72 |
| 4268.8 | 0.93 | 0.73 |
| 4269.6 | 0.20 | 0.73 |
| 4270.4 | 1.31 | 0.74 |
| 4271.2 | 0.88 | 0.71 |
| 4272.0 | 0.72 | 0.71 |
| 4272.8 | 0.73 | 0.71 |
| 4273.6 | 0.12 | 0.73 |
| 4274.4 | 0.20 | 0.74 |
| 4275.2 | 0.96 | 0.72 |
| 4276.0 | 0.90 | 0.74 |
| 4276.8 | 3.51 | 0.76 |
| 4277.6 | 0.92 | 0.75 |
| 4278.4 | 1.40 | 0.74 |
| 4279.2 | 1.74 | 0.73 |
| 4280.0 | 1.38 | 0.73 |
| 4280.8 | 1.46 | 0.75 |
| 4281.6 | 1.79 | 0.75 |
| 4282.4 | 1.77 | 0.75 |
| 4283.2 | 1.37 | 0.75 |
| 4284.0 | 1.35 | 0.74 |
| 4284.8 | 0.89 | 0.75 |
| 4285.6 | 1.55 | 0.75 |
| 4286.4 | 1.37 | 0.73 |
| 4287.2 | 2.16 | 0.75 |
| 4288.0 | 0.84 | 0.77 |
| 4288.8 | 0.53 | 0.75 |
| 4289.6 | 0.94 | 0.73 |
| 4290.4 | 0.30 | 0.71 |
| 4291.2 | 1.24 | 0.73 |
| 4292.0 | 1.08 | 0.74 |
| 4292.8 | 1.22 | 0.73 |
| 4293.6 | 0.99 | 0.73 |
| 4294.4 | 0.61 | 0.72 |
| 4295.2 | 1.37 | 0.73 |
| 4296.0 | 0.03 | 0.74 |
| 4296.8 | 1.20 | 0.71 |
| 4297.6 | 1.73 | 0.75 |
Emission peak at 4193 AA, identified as [O II]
